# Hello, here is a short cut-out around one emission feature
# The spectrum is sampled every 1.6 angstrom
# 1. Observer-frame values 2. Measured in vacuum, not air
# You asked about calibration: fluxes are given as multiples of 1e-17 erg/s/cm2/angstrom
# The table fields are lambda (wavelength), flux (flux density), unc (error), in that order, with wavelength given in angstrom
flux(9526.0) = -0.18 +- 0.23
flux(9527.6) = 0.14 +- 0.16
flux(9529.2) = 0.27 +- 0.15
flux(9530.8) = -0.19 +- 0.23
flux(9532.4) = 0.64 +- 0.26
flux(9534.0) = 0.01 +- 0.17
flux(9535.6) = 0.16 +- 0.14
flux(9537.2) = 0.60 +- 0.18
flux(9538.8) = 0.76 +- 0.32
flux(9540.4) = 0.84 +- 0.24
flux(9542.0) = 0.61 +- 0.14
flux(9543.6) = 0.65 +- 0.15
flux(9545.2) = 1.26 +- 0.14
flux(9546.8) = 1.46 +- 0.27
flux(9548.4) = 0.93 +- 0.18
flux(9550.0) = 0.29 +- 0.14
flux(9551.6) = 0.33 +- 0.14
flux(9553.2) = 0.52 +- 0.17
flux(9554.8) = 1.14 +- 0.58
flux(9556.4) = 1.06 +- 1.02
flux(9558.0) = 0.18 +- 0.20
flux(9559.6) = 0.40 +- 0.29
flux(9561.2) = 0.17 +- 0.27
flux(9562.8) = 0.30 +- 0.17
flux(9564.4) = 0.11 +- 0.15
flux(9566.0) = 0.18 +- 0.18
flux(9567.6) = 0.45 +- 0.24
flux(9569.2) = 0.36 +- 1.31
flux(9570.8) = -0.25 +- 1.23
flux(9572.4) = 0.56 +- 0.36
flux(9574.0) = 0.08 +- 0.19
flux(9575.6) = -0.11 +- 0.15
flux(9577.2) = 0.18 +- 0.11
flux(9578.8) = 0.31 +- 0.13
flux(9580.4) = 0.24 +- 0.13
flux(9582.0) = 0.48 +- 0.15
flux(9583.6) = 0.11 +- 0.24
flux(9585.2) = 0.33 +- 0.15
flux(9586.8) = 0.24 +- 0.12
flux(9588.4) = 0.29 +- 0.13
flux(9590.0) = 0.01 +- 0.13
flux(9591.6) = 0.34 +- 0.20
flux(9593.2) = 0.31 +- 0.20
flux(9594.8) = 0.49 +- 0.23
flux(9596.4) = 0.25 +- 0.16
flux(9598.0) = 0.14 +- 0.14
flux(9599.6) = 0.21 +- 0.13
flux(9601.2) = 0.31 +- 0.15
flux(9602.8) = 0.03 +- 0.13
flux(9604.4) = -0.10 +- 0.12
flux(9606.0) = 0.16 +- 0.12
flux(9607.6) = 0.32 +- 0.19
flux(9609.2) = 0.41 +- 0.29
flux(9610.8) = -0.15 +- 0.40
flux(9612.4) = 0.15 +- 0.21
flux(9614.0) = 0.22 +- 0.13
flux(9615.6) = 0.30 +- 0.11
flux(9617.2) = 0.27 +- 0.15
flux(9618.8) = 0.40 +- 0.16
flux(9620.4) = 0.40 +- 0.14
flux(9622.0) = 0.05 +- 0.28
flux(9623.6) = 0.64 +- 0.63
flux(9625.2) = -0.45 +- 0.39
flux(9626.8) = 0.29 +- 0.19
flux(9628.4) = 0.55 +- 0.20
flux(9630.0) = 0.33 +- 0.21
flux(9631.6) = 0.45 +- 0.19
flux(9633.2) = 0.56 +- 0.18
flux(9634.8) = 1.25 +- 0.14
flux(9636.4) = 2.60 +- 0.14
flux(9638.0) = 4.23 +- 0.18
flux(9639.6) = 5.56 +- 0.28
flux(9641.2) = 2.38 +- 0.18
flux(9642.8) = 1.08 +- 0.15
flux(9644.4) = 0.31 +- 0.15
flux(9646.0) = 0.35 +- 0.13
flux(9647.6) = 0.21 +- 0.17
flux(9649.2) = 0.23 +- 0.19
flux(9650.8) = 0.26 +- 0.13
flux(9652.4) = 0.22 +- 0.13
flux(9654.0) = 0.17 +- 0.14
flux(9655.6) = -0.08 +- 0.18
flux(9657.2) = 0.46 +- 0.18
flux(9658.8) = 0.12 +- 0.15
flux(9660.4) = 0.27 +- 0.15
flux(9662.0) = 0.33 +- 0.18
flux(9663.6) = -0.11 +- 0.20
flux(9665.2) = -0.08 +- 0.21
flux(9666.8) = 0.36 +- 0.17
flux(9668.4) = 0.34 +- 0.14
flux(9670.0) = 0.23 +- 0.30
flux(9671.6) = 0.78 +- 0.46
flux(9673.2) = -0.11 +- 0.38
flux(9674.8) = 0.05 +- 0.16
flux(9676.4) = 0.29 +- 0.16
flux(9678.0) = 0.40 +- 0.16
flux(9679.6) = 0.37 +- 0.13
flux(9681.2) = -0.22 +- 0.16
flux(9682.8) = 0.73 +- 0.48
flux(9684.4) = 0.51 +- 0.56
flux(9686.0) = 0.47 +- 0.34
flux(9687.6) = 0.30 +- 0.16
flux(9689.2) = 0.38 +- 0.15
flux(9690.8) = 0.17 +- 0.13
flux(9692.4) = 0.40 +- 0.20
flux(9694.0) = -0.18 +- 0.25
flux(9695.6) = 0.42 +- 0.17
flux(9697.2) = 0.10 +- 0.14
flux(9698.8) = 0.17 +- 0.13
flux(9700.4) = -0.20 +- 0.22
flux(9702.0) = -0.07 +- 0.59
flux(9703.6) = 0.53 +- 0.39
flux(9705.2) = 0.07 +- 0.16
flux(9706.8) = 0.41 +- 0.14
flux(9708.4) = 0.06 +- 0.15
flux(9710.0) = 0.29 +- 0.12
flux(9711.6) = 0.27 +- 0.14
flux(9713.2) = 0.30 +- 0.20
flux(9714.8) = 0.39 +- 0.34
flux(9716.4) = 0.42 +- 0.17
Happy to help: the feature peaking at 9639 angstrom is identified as [O III] 5007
